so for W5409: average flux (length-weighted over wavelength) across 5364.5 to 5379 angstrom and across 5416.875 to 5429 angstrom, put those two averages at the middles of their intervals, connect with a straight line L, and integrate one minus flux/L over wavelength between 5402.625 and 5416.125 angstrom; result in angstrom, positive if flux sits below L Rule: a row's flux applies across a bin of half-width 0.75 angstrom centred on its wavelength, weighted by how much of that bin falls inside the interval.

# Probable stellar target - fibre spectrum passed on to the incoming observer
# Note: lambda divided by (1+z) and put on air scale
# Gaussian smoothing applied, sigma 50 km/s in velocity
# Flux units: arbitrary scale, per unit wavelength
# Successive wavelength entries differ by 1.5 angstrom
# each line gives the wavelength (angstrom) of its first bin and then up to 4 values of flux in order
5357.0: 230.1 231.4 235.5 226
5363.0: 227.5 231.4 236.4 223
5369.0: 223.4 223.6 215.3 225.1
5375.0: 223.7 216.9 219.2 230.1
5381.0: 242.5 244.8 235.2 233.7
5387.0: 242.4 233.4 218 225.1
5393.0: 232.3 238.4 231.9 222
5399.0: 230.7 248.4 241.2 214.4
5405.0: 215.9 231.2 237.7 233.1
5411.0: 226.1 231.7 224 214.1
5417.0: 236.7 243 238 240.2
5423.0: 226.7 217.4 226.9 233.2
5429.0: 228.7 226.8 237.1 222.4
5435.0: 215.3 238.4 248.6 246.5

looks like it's 0.3 angstrom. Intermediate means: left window 224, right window 232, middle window 226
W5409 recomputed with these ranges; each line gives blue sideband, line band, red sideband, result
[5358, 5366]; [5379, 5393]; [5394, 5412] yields -0.18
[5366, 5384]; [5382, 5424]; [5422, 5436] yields -0.91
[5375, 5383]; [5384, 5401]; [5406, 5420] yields -0.15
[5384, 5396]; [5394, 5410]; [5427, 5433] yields 0.04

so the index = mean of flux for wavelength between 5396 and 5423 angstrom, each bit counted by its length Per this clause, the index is 231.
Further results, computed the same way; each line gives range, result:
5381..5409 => 232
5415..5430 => 231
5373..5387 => 231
